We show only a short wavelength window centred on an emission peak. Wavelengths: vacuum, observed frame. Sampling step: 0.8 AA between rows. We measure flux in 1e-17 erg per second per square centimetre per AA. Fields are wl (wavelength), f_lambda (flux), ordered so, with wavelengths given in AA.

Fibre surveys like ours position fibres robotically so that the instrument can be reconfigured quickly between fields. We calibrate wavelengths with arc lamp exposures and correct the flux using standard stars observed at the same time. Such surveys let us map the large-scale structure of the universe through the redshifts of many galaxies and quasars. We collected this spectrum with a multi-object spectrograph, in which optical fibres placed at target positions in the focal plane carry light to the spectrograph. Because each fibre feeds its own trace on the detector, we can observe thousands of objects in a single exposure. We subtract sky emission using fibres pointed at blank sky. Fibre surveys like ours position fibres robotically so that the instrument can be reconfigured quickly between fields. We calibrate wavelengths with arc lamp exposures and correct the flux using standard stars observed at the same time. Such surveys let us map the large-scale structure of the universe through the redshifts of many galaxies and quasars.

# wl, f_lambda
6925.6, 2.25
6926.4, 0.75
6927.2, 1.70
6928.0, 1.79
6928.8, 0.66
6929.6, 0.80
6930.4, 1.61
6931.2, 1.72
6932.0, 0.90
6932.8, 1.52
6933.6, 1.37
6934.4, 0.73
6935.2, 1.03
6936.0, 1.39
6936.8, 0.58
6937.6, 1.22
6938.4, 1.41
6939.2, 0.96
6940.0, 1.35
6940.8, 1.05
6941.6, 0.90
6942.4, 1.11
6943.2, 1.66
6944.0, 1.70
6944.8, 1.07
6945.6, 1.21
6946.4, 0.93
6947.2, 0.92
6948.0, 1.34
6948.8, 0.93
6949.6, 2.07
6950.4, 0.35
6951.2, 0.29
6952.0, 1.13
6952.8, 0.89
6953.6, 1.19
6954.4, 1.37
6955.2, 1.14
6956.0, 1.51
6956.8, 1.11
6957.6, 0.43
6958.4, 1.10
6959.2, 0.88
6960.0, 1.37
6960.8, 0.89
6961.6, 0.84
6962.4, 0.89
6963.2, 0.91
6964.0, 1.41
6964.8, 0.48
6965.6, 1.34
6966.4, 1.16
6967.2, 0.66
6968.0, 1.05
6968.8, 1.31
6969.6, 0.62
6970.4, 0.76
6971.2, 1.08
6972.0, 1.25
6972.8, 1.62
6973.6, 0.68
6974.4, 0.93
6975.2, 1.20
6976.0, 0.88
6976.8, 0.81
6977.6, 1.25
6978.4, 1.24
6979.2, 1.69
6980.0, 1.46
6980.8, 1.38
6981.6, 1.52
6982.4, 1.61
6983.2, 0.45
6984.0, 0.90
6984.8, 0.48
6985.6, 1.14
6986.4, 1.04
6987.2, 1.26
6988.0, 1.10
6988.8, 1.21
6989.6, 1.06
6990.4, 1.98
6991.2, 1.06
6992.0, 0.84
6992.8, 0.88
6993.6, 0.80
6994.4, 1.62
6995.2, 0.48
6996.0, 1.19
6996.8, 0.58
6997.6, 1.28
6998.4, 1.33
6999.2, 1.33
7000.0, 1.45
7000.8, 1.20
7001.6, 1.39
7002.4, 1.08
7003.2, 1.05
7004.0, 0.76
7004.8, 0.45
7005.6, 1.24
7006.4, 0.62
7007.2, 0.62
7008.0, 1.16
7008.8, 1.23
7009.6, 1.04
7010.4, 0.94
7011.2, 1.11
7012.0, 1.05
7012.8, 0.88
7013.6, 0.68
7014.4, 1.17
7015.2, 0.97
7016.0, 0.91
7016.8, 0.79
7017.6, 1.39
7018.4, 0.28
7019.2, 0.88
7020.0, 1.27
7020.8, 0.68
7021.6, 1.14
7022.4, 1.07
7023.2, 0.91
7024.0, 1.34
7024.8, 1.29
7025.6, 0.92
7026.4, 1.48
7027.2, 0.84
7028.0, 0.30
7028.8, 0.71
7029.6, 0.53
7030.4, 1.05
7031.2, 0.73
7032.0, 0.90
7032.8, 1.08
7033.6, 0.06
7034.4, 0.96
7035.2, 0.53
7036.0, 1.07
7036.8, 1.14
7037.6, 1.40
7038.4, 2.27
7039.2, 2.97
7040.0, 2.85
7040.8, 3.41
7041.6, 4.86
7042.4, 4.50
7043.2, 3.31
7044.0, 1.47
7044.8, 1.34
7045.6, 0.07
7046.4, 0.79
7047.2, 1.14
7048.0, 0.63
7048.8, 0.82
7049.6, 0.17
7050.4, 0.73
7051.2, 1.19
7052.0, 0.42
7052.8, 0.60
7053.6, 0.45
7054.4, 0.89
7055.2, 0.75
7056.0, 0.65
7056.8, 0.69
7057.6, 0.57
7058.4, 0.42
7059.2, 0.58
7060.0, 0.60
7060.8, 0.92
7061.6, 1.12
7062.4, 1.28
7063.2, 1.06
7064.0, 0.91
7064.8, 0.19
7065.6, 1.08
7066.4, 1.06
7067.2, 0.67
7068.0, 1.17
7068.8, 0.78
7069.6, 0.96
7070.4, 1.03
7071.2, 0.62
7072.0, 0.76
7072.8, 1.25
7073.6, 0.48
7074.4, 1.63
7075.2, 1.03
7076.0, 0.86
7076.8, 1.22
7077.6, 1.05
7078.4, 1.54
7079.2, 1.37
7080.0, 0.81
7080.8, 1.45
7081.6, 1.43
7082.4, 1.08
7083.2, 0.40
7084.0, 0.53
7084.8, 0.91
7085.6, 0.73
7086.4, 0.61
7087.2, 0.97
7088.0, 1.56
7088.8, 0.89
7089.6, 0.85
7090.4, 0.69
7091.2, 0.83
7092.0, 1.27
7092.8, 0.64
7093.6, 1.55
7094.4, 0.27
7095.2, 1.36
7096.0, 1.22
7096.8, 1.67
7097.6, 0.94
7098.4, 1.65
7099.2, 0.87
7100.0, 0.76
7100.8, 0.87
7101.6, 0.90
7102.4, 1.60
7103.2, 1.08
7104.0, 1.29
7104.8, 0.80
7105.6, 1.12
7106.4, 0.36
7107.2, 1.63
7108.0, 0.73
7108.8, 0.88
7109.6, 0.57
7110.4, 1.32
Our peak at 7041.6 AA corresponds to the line H-beta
